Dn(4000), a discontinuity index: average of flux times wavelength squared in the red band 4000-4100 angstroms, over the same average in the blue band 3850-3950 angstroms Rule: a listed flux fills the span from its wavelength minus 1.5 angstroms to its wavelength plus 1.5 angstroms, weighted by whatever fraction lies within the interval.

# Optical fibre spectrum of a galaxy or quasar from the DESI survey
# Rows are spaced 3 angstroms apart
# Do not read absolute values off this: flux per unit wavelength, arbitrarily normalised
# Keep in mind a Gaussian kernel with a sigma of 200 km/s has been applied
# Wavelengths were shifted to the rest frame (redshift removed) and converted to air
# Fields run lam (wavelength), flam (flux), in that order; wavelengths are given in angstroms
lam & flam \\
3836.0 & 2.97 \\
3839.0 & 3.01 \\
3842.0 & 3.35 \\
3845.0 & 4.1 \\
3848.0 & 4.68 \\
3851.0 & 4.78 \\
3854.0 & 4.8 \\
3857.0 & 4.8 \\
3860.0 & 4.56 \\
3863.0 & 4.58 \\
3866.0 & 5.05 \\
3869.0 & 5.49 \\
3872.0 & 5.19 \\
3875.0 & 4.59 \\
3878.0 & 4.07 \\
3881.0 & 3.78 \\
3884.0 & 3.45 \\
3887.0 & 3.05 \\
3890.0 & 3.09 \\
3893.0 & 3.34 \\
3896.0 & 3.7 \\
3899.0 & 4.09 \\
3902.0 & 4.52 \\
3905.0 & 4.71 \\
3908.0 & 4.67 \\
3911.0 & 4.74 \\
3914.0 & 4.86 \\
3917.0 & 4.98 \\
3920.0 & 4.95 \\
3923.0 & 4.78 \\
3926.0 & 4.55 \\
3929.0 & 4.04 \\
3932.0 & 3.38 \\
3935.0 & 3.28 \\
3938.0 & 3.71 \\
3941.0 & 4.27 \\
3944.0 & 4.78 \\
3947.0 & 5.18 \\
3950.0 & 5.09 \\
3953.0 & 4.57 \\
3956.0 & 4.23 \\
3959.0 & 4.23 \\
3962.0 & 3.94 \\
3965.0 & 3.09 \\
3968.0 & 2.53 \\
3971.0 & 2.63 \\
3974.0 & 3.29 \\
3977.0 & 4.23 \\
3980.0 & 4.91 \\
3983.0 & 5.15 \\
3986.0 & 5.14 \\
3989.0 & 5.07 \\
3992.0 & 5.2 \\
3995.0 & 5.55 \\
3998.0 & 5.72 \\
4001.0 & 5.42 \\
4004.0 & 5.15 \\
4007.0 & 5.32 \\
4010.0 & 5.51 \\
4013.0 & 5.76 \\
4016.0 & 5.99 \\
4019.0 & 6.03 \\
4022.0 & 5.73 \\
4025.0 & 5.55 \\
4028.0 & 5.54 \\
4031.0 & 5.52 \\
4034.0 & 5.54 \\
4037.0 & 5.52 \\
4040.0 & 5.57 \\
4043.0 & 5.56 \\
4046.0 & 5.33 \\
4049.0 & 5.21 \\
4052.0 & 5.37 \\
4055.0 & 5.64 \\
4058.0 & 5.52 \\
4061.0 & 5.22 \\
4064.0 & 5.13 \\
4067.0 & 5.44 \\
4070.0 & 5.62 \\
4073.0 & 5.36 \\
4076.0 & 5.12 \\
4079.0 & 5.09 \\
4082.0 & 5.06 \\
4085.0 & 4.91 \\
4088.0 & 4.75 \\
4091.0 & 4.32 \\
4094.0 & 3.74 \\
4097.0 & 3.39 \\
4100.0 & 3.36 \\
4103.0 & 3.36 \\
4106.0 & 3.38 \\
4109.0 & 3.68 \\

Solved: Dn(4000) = 1.29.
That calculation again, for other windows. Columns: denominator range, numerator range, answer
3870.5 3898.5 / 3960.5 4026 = 1.35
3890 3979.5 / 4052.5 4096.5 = 1.30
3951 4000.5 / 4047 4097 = 1.21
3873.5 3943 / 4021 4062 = 1.42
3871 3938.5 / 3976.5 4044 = 1.38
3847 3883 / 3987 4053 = 1.27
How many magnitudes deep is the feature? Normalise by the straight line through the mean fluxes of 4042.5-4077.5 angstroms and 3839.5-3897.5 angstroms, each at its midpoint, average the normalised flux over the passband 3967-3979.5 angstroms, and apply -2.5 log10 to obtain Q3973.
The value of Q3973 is 0.41 mag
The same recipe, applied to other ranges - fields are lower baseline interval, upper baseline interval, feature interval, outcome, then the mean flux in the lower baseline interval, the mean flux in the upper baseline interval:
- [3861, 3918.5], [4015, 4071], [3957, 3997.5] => 0.18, 4.32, 5.52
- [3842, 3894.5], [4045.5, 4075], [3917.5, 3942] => 0.12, 4.29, 5.38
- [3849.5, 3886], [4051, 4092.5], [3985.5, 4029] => -0.11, 4.57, 5.18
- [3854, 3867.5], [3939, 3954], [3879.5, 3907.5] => 0.25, 4.75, 4.75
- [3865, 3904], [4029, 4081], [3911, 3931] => -0.07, 4.1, 5.4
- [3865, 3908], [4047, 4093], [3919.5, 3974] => 0.12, 4.16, 5.17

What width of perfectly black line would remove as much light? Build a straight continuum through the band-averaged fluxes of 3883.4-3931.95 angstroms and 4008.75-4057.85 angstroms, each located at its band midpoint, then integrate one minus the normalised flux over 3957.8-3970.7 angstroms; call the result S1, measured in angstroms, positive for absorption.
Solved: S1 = 3.9 angstroms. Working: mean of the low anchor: 4.21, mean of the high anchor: 5.58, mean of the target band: 3.35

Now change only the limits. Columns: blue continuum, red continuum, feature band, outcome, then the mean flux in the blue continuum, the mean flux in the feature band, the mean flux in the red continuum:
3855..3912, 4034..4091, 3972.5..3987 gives 0.9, 4.29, 4.52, 5.28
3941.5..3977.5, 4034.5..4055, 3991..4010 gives -2.9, 3.98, 5.41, 5.45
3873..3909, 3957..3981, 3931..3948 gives -1.7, 3.93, 4.09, 3.59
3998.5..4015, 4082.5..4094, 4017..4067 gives -4.2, 5.47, 5.5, 4.57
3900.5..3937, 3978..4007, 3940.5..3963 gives 1.1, 4.44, 4.56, 5.24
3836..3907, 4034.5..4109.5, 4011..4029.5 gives -4.3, 4.18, 5.76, 4.85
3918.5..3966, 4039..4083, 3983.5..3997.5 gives -1.7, 4.27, 5.27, 5.35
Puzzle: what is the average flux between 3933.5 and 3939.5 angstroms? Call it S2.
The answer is 3.49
